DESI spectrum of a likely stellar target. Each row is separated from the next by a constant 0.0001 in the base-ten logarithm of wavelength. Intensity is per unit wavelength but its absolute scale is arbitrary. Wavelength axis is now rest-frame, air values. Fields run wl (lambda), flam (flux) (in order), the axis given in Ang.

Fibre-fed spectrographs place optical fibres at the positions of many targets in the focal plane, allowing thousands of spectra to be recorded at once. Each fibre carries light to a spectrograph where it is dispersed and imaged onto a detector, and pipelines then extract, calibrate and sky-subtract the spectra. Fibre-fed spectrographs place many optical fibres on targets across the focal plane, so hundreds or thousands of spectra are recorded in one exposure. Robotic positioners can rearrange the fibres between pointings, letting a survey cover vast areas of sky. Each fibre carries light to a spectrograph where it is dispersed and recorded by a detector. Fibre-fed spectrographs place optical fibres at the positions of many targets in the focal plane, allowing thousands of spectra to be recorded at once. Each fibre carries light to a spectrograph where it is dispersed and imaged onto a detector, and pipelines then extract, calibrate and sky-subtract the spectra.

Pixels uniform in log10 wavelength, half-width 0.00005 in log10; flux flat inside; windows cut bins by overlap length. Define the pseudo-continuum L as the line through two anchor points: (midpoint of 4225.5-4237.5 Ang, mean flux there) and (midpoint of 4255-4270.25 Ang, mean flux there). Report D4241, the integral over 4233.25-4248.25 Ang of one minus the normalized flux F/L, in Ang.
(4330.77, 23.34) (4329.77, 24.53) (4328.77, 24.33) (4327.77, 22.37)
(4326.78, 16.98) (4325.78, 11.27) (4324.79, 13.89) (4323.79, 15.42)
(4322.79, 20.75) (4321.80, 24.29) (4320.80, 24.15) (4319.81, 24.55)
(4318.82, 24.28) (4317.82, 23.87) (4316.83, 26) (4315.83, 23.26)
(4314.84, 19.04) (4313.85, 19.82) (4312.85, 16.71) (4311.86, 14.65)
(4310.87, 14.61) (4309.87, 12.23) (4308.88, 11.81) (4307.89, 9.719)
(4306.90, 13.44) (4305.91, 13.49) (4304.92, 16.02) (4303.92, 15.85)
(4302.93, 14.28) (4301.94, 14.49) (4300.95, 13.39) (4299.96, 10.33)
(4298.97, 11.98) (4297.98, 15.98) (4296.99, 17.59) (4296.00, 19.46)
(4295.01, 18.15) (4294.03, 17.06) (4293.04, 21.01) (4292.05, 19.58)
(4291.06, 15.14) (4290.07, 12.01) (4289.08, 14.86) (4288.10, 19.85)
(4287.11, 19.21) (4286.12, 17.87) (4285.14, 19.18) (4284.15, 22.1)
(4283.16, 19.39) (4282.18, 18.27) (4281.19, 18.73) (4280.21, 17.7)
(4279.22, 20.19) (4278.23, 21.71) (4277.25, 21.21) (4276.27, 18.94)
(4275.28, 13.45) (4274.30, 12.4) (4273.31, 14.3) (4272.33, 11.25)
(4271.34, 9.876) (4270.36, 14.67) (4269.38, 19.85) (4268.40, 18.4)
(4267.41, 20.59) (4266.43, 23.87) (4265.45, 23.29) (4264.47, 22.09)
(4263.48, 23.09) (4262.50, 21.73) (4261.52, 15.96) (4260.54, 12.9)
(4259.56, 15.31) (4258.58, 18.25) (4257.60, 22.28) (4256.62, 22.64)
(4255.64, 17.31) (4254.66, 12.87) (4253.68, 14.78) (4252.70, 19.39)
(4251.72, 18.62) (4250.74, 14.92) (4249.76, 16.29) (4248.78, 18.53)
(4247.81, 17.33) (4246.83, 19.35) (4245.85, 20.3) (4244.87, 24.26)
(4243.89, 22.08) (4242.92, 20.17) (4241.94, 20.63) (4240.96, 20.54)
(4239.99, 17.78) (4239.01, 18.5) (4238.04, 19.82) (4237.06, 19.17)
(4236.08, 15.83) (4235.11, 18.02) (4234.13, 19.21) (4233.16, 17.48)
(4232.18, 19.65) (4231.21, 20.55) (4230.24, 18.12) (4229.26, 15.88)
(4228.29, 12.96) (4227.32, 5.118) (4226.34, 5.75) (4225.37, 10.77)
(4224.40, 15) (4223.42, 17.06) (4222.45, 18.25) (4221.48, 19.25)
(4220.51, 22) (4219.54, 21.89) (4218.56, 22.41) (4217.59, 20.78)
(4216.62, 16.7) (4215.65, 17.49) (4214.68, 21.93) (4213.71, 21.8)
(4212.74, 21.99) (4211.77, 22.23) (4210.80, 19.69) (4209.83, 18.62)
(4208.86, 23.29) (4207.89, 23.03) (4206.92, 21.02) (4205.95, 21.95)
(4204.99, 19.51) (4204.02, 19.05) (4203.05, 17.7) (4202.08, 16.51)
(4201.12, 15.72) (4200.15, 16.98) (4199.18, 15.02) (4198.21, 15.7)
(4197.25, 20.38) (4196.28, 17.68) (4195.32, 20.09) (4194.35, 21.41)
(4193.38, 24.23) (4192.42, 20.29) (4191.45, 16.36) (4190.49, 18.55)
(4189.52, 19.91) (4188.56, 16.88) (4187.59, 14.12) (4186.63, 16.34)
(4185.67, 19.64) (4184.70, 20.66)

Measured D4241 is -2.5 Ang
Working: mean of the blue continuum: 15.5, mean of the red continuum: 19.6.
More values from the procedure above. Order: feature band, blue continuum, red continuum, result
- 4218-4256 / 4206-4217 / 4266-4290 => 3.8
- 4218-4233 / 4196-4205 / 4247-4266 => 1.2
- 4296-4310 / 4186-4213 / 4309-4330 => 4.1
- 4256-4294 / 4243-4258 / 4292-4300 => -0.9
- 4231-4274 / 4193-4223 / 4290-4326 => 0.4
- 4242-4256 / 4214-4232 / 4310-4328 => -0.6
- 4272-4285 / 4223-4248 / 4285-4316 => -1.1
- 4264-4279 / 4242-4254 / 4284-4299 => 0.4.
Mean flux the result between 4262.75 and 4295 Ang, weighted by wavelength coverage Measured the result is 18.2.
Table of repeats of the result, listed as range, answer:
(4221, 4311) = 17.1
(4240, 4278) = 18.3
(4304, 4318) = 16.6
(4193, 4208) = 19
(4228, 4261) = 18.3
